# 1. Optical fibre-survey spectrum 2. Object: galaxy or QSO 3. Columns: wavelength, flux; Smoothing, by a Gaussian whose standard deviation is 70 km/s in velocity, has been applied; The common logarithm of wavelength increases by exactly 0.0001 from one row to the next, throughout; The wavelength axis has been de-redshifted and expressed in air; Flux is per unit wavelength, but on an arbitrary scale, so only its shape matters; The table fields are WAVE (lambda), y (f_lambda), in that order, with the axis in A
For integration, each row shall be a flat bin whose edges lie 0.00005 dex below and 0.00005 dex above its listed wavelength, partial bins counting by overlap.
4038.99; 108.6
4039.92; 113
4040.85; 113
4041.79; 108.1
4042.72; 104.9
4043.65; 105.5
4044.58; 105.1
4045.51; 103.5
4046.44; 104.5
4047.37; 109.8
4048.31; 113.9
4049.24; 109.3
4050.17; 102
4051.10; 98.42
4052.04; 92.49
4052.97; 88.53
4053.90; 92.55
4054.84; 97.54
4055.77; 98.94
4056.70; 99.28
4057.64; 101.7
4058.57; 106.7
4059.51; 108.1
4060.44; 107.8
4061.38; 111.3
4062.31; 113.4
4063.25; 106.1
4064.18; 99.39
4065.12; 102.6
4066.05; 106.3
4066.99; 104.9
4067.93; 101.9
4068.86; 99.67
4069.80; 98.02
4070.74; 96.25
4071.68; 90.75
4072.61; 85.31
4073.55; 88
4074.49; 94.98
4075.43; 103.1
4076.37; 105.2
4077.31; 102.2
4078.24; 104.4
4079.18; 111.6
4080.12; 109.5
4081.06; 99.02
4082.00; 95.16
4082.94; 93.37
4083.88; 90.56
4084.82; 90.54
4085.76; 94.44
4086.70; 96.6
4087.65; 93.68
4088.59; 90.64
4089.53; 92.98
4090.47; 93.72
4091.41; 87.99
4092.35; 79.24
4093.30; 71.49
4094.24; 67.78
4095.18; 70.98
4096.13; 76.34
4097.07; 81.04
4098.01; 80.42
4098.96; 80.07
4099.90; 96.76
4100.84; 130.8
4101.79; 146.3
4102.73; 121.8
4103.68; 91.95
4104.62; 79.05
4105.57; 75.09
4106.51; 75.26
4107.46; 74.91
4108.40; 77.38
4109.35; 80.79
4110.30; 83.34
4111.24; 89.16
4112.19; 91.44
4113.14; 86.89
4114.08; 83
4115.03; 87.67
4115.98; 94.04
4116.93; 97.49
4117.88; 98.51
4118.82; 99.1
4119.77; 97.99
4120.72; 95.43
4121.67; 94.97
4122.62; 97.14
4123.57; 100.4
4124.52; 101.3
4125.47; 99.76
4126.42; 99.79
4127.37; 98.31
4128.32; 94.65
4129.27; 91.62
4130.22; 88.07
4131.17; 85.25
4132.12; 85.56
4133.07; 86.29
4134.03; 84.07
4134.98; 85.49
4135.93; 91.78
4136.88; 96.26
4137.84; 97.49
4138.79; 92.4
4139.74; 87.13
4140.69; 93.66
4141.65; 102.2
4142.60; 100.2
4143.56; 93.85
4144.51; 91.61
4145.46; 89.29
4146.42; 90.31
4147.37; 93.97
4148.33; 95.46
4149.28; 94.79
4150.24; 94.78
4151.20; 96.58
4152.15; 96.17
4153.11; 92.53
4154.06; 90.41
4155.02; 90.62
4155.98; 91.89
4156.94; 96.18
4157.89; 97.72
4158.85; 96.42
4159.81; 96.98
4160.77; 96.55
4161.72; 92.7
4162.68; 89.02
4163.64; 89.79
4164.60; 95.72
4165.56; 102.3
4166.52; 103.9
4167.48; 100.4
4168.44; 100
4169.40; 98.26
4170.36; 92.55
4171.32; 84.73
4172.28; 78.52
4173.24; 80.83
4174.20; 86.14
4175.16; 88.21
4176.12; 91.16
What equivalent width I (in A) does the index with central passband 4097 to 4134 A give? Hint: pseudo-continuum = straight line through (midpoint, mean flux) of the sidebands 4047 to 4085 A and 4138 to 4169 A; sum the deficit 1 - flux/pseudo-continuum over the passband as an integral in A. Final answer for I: 1.8 A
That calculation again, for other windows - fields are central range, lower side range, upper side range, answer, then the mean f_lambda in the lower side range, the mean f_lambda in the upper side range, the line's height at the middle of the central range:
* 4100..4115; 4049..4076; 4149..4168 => 0.8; 100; 95.3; 97.8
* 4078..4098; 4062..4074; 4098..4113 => 1.3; 99.3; 92.4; 95.6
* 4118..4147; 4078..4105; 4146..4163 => 0.1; 93.7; 94.1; 94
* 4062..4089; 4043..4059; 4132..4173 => 0.3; 102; 93.4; 99.8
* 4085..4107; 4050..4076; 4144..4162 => 1.7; 99.8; 94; 97.7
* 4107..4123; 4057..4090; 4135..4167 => 1.2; 99.9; 94.4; 97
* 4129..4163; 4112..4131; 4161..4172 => 0.8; 94.8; 95.1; 95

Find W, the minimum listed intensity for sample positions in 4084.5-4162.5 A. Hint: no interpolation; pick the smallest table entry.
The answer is 67.78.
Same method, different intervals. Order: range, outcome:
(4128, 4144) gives 84.07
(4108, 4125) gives 77.38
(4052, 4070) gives 88.53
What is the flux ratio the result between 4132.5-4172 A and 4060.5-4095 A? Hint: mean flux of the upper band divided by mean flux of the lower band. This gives 0.97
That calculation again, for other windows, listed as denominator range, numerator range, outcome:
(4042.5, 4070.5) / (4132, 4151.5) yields 0.90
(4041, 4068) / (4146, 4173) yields 0.91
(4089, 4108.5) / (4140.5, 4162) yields 1.07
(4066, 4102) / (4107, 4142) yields 0.97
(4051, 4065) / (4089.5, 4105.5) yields 0.89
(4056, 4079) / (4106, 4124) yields 0.88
